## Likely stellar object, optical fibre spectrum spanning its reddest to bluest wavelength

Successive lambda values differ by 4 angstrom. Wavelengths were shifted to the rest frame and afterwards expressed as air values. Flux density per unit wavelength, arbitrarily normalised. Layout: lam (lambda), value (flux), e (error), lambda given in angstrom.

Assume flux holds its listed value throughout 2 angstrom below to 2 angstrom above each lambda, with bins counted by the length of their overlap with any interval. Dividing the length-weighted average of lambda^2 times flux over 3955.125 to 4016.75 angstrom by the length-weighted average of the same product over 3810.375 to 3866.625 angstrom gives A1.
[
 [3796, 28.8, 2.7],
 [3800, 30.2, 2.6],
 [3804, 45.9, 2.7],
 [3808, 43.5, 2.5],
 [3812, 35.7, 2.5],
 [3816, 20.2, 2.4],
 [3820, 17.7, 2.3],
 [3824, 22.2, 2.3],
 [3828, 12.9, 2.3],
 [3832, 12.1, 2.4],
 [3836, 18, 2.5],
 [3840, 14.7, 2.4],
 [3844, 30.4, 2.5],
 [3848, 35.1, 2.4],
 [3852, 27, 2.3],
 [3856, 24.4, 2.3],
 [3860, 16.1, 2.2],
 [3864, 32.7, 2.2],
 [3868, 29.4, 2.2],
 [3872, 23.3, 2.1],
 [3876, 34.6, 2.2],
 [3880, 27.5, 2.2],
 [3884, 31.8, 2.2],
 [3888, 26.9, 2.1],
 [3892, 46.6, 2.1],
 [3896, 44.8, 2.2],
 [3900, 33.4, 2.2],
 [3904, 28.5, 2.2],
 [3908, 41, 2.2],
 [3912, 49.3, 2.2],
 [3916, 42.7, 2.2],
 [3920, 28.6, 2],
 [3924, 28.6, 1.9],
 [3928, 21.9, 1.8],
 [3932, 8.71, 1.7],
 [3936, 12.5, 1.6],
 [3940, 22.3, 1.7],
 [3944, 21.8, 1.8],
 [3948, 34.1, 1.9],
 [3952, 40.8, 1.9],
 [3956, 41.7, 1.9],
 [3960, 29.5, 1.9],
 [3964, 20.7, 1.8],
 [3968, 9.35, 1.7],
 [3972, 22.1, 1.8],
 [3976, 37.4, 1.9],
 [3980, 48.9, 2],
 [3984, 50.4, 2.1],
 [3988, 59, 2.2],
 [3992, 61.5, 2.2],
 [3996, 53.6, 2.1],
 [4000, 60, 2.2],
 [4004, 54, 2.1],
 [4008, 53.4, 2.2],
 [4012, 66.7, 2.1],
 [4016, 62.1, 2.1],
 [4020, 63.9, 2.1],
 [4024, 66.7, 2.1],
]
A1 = 2.2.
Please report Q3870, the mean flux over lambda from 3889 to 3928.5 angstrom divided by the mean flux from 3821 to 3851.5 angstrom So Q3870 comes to 1.76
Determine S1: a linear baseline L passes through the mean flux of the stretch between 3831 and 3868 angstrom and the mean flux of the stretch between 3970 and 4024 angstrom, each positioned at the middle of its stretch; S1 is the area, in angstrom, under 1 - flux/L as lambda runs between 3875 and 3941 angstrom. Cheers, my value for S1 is 6.8 angstrom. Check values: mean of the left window 24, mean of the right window 53.8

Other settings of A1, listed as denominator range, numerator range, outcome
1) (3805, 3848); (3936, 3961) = 1.35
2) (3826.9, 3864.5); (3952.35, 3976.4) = 1.30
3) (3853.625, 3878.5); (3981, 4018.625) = 2.31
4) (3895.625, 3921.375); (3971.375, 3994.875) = 1.31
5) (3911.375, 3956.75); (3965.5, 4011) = 1.68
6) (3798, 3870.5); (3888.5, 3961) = 1.29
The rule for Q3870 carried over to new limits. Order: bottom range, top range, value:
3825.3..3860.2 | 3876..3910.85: 1.65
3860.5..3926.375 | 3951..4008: 1.25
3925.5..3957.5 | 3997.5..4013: 2.29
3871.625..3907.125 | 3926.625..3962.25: 0.77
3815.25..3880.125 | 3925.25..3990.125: 1.29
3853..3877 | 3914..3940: 0.90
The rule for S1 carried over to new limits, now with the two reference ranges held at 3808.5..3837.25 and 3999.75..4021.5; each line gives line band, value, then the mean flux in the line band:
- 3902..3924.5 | 1.6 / 37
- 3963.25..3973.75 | 7.0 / 16.9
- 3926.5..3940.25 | 8.9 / 15.4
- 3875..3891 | 1.2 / 31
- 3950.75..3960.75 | 2.2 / 38.1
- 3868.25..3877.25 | 0.8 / 28.6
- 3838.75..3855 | -0.7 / 27.2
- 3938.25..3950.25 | 5.1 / 26.5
